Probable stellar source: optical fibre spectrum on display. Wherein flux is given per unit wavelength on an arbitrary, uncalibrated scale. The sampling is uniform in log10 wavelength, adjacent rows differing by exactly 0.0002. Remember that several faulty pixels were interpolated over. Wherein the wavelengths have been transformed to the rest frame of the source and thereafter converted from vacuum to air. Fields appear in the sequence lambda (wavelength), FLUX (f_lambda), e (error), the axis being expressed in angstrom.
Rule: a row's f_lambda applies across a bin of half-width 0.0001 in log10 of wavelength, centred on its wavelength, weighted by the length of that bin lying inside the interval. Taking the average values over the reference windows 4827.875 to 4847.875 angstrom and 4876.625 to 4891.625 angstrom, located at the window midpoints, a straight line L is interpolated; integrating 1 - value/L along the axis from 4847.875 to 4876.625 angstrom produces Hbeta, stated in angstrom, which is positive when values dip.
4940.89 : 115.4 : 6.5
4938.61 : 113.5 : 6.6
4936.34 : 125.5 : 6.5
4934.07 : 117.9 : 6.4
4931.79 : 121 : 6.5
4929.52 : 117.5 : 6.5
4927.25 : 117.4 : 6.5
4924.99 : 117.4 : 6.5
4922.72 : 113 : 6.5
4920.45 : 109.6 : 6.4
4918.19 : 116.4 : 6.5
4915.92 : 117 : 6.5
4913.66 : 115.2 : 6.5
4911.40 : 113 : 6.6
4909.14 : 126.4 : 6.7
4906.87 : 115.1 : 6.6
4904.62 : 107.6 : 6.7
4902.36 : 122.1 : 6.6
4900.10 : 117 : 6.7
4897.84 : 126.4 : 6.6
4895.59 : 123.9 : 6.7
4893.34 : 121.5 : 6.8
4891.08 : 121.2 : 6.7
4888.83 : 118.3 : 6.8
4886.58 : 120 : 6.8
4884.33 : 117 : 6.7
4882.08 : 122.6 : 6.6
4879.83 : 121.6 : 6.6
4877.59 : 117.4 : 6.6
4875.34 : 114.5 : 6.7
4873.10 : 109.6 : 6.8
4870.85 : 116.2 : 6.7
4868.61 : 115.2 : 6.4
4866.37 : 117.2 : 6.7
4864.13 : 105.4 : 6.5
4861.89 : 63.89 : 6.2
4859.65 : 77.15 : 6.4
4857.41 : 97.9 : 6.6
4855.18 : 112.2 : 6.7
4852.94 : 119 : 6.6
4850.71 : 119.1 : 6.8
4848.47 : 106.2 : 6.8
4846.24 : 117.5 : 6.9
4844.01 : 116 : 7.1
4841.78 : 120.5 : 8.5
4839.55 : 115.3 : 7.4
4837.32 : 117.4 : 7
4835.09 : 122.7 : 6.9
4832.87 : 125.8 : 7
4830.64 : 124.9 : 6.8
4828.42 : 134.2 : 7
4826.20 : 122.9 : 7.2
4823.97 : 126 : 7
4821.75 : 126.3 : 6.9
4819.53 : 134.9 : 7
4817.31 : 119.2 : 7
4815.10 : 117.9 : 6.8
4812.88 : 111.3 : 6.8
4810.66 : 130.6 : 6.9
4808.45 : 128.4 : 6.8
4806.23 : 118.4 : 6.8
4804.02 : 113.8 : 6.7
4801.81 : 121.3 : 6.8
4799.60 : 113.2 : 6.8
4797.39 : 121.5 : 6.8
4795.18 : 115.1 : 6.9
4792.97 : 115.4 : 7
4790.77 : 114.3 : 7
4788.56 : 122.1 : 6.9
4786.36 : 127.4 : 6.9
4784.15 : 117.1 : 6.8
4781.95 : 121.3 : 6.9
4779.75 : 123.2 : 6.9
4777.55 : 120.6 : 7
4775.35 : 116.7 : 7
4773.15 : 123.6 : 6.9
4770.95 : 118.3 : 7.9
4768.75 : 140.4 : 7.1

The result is 3.5 angstrom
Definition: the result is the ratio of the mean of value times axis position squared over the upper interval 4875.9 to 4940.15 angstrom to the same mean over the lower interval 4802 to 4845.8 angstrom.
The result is 1.00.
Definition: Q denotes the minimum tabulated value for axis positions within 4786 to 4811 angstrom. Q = 113.2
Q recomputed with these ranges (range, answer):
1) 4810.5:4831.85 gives 111.3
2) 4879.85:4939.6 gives 107.6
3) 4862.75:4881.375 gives 105.4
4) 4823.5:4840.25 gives 115.3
